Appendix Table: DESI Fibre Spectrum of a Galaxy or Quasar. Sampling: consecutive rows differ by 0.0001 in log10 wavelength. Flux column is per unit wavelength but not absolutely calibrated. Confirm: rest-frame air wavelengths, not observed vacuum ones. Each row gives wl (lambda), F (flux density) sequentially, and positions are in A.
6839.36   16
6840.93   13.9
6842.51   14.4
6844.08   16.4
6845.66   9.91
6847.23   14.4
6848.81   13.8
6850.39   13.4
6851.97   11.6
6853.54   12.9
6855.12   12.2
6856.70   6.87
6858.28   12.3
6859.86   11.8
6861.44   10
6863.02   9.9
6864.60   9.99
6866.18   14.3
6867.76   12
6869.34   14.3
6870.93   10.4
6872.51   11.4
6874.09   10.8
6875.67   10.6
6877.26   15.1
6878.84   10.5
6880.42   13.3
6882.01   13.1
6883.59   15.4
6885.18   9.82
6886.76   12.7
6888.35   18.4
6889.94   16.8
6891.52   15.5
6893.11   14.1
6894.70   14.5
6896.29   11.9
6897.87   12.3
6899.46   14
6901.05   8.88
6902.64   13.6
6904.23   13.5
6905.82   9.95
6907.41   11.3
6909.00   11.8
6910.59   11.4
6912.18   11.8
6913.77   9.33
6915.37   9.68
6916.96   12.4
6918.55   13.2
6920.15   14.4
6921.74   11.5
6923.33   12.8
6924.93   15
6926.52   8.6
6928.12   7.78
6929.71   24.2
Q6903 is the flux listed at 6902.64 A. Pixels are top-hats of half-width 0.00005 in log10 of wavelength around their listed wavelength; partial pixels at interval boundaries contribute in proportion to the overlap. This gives 13.6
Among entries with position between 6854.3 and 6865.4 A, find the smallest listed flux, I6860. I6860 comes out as 6.87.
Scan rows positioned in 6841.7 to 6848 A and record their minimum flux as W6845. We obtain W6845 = 9.91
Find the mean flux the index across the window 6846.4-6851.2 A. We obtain 13.8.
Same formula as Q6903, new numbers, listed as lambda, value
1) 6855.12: 12.2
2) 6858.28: 12.3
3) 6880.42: 13.3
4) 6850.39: 13.4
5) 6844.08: 16.4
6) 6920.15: 14.4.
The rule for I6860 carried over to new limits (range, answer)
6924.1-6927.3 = 8.6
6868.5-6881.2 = 10.4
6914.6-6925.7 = 9.68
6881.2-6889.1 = 9.82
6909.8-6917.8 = 9.33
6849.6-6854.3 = 11.6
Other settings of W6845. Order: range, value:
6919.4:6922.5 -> 11.5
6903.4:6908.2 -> 9.95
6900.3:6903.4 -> 8.88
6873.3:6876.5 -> 10.6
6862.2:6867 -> 9.9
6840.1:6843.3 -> 13.9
